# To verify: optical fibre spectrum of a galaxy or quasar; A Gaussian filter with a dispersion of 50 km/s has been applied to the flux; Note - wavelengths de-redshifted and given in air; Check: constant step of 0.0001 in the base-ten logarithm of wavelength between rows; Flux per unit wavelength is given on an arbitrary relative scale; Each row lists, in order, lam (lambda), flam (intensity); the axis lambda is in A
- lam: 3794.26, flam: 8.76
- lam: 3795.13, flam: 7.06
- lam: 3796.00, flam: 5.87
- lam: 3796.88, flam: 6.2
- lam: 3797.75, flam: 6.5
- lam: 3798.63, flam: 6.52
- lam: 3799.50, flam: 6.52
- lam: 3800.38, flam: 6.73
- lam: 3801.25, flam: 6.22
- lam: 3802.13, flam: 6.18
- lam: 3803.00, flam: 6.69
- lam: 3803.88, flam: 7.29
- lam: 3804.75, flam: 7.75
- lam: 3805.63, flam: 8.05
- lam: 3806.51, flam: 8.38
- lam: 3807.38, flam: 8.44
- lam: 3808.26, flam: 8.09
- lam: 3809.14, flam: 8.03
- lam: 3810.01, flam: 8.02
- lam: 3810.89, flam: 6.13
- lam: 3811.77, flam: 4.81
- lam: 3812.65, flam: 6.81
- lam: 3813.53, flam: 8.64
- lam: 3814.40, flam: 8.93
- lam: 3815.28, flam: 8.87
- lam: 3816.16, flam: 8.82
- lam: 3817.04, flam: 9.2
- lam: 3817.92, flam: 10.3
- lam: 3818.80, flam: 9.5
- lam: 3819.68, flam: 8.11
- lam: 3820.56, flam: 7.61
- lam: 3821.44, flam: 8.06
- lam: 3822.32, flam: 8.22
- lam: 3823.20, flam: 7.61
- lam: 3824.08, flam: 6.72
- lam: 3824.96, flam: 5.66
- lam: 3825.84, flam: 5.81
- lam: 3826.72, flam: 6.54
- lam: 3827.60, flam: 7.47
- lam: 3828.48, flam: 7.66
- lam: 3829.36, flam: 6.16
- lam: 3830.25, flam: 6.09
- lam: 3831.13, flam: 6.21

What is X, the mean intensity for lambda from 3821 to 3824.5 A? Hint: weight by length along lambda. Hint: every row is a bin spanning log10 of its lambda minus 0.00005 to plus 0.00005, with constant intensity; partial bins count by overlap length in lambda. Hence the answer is 7.66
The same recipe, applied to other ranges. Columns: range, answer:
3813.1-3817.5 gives 8.9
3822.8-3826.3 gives 6.44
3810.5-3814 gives 6.63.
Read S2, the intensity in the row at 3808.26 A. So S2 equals 8.09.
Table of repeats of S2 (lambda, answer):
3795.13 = 7.06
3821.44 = 8.06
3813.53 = 8.64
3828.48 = 7.66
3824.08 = 6.72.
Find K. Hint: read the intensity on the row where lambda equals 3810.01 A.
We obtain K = 8.02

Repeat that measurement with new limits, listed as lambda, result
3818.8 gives 9.5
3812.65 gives 6.81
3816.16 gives 8.82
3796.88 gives 6.2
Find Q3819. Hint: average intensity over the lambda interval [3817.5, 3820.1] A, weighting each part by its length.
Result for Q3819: 9.3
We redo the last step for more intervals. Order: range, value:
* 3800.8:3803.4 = 6.38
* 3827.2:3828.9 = 7.57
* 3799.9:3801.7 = 6.46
